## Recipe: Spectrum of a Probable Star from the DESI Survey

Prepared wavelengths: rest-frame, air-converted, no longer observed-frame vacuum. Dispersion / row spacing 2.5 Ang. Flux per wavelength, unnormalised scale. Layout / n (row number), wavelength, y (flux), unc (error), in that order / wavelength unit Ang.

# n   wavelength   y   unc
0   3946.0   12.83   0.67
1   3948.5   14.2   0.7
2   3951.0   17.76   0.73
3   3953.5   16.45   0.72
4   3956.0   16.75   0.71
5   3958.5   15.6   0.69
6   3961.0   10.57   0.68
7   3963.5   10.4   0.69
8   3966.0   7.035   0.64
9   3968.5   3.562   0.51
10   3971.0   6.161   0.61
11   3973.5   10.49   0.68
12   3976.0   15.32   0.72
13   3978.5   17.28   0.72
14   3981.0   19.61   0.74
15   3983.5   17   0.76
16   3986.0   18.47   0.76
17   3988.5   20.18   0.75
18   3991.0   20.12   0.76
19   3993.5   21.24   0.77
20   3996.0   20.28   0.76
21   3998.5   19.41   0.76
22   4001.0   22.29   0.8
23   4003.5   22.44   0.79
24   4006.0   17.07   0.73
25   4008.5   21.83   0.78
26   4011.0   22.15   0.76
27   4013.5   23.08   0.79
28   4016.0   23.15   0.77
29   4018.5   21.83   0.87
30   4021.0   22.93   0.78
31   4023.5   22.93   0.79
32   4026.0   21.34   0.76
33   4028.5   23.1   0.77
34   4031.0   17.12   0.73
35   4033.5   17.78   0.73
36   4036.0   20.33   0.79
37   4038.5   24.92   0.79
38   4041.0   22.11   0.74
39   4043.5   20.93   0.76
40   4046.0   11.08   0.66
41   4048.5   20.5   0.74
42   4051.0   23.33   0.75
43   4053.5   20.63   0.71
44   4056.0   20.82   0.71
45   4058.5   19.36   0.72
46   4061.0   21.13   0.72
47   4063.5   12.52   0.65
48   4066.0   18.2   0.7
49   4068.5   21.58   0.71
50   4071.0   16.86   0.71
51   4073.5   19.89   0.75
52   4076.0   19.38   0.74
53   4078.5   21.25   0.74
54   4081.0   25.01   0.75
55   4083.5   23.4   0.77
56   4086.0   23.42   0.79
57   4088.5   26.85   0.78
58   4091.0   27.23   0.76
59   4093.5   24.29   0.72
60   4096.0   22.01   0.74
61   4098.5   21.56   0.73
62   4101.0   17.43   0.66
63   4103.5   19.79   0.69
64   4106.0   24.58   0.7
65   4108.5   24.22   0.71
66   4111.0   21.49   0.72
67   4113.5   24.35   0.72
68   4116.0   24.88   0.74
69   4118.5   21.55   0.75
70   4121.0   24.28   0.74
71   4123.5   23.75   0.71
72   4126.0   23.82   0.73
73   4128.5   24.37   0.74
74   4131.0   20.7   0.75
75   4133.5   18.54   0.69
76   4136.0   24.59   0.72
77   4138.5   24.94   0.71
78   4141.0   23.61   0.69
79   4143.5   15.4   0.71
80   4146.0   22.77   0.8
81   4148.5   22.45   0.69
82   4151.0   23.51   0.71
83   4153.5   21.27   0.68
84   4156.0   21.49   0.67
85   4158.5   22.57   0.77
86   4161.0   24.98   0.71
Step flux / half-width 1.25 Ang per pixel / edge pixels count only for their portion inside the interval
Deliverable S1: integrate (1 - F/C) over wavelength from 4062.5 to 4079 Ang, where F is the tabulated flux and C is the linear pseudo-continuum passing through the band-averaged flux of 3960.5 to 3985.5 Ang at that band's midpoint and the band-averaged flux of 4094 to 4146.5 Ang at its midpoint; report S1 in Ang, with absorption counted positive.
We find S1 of 0.34 Ang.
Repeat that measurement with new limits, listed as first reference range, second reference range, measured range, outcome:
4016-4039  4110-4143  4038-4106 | 3.46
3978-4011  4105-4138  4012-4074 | 2.42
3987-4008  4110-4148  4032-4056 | 1.14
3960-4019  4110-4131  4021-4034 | -1.33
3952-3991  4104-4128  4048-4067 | 0.06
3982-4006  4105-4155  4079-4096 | -2.15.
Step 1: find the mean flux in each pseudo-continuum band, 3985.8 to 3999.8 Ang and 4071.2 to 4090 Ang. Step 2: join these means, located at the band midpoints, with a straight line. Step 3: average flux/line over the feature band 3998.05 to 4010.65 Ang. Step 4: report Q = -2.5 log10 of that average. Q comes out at -0.02 mag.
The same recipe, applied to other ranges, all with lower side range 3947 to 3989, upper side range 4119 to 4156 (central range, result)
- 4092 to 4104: -0.045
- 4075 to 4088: -0.166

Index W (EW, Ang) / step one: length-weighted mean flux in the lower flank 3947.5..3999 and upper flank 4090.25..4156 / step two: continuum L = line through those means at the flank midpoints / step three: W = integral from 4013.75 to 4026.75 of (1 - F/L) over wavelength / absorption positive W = -3.82 Ang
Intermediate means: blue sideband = 15.1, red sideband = 22.5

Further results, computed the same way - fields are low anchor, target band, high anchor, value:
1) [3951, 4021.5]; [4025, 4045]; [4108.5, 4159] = -2.0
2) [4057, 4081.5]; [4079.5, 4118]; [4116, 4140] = -3.9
